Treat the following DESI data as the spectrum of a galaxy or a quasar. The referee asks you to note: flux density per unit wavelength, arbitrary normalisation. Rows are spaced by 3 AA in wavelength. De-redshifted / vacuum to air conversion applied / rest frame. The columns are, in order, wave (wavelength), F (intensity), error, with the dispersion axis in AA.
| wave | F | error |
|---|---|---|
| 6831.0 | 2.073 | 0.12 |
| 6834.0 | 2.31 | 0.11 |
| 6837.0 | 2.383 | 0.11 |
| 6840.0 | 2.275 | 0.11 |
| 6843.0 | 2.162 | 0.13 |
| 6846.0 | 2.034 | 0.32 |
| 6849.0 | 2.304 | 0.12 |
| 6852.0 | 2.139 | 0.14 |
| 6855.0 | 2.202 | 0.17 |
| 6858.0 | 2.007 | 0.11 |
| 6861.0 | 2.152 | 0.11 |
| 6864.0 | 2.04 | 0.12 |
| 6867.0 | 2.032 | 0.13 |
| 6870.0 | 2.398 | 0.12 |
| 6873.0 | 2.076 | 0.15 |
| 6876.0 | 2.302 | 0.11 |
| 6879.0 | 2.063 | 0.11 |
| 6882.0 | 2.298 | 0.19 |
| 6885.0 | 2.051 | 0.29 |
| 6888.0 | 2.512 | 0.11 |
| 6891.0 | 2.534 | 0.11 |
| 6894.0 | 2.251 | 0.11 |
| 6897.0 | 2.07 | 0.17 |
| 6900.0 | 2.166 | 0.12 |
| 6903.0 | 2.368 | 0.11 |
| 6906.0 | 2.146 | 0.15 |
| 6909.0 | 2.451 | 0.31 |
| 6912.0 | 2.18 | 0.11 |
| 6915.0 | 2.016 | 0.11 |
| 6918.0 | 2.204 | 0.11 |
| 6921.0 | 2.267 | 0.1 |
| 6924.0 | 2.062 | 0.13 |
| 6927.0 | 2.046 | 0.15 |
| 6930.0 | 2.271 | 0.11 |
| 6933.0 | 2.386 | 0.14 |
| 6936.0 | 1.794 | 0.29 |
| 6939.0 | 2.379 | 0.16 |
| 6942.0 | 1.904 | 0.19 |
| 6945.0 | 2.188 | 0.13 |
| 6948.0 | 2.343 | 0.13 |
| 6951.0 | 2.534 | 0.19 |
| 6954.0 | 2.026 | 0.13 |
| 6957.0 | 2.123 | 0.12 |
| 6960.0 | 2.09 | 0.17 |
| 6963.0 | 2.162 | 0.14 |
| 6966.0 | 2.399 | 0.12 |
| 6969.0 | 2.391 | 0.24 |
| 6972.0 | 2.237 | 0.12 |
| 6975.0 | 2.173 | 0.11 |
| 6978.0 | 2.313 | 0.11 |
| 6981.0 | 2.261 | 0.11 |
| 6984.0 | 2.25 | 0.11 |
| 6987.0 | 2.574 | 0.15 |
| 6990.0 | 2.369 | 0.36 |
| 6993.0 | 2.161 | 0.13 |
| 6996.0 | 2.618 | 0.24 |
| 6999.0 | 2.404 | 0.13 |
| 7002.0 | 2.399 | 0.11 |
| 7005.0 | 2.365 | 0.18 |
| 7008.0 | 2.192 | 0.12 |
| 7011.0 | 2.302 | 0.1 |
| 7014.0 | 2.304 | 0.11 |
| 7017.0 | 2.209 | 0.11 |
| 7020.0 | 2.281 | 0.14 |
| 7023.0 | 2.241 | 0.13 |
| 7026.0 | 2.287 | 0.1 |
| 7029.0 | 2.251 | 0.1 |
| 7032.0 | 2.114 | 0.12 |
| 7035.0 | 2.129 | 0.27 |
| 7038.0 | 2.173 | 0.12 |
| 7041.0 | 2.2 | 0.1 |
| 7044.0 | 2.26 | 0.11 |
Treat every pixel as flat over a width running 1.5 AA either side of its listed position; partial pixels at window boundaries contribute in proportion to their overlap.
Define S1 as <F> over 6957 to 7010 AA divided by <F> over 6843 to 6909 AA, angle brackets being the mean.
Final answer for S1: 1.0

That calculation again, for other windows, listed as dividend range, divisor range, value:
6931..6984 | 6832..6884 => 1.02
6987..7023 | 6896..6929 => 1.07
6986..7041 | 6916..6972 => 1.04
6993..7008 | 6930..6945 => 1.12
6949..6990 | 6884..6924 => 1.01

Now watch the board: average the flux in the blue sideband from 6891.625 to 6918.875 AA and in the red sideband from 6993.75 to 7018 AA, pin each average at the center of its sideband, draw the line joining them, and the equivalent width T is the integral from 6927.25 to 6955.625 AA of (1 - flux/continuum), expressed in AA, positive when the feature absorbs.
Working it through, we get 0.8 AA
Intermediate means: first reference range 2.22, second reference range 2.35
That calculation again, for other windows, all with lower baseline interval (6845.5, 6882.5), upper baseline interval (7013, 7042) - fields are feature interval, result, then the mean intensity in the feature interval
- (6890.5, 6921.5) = -0.8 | 2.23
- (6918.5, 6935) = -0.1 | 2.19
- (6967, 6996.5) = -1.7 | 2.33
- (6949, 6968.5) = -0.4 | 2.23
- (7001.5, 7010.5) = -0.4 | 2.31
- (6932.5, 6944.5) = 0.5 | 2.1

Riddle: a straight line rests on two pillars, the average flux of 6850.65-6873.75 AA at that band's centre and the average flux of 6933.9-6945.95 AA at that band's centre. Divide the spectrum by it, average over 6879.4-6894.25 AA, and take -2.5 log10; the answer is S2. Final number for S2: -0.10 mag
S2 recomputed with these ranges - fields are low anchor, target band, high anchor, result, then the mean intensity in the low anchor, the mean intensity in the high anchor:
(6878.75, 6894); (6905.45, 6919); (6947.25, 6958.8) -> 0.04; 2.31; 2.25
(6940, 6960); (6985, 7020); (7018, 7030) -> -0.05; 2.18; 2.26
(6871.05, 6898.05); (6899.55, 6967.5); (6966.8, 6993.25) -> 0.04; 2.25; 2.31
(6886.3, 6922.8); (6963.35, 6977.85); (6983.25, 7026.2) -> 0.01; 2.26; 2.33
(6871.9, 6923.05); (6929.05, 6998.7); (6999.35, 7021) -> 0.01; 2.23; 2.3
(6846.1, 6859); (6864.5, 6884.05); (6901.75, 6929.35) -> -0.01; 2.16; 2.19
